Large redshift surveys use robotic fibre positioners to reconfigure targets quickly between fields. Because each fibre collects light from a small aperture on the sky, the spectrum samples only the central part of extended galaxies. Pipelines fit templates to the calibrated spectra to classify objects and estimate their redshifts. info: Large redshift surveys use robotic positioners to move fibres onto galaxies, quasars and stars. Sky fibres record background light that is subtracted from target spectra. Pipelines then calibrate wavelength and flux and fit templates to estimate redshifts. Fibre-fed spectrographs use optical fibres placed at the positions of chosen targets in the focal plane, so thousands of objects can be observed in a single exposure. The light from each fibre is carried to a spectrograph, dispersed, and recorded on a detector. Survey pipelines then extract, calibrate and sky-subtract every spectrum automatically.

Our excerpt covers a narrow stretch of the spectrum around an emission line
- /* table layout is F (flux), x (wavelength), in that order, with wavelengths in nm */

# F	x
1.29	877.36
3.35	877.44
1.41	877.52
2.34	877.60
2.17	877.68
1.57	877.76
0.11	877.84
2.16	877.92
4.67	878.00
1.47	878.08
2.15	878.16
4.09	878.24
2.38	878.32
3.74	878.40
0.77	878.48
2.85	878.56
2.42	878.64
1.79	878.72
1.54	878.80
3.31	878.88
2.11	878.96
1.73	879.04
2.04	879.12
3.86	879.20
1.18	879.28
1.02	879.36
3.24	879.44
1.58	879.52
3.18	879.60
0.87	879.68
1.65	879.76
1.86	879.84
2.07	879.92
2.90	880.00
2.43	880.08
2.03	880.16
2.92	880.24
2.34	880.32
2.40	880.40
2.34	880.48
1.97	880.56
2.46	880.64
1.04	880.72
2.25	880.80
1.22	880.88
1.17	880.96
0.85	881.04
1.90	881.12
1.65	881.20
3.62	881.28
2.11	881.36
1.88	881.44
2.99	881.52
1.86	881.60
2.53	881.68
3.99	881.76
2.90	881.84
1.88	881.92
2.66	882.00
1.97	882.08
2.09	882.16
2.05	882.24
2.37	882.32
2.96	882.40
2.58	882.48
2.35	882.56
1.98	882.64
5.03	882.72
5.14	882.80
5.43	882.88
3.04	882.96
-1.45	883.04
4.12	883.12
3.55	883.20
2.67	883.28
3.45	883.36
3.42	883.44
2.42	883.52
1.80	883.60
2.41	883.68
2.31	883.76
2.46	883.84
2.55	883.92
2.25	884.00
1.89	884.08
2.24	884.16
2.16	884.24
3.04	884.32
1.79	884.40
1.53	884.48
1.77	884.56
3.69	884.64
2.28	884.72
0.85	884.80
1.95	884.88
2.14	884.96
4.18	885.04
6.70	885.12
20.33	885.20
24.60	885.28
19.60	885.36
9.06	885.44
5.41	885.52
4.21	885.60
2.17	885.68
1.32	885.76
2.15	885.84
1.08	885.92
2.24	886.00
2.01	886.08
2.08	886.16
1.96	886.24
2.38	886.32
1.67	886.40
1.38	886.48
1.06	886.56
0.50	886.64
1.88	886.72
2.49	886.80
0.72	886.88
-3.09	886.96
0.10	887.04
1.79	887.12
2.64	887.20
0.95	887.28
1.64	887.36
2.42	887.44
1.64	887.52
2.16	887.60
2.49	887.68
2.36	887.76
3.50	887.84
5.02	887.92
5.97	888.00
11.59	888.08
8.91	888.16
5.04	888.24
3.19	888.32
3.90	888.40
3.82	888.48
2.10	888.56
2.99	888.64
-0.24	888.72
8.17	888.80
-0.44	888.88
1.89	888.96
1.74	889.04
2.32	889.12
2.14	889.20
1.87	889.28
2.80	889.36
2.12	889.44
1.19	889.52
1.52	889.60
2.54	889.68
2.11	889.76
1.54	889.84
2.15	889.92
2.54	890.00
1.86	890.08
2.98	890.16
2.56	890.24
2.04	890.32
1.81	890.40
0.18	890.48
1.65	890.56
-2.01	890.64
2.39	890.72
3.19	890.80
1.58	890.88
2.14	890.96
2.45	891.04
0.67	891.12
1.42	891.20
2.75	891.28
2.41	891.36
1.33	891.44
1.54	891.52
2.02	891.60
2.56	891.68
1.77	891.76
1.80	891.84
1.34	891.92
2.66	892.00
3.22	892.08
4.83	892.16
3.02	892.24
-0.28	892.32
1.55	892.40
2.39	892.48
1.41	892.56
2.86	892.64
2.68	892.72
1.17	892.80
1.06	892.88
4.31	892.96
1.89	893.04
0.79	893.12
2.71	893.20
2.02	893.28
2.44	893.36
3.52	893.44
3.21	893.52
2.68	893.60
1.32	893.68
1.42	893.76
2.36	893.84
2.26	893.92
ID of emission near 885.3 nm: H-alpha 6563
